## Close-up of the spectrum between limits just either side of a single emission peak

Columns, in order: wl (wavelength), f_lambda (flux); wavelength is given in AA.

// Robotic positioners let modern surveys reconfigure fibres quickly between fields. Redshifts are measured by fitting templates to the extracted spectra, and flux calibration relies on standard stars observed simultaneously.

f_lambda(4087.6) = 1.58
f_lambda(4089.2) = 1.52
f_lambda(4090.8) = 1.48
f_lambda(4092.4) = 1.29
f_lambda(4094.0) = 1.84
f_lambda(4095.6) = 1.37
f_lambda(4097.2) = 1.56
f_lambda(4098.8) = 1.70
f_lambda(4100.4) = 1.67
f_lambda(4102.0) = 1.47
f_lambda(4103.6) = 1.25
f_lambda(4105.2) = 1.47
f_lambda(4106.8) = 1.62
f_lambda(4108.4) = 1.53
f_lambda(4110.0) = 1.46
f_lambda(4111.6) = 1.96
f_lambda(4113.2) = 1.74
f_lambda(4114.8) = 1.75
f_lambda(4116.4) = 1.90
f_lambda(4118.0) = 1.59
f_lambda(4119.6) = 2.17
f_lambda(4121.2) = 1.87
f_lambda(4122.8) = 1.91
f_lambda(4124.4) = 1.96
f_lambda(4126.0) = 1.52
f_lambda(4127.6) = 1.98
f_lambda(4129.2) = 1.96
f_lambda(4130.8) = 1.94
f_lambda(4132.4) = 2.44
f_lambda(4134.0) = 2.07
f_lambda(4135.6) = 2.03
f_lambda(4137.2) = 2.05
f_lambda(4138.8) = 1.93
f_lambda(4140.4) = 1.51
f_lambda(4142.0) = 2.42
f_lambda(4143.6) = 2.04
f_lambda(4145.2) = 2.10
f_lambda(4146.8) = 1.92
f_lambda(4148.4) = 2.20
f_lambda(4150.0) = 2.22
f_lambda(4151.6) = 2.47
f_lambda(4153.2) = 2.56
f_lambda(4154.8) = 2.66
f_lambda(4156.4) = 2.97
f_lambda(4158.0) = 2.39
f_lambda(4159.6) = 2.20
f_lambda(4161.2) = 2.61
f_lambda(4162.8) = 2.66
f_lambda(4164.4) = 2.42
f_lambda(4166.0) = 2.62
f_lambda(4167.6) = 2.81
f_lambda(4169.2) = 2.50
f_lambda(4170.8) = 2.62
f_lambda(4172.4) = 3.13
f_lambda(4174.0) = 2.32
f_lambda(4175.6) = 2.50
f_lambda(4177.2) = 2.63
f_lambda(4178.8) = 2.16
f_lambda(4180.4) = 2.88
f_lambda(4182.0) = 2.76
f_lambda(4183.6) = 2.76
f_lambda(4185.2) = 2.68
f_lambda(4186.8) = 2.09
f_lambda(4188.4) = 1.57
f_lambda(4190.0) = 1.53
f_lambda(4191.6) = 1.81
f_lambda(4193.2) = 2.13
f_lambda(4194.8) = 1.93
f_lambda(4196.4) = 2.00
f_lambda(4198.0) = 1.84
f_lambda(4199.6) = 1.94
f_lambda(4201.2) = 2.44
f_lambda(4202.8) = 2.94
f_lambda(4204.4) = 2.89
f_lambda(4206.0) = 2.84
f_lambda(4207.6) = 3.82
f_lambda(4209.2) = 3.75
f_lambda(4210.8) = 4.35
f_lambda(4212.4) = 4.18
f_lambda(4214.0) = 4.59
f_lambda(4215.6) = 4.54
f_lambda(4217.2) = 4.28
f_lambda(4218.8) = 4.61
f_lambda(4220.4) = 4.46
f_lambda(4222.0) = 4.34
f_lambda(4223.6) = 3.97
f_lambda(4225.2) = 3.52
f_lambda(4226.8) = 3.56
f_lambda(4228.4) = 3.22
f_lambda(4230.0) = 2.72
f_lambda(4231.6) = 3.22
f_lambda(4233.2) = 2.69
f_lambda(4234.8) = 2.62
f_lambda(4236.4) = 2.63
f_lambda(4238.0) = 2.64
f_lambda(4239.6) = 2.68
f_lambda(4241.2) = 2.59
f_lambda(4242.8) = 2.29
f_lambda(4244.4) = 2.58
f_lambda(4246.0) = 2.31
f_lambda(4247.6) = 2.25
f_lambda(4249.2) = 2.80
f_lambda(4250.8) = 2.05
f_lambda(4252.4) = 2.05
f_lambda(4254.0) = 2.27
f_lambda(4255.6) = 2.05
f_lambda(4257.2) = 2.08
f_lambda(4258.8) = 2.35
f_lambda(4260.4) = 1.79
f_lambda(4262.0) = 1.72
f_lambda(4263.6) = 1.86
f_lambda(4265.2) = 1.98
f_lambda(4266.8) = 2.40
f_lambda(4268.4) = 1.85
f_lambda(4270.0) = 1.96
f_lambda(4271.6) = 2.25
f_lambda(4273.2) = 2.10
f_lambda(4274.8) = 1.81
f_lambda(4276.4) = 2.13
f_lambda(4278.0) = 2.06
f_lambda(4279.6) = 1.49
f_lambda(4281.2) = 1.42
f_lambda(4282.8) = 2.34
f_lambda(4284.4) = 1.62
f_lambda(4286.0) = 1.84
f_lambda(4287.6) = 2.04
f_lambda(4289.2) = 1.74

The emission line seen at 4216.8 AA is C IV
